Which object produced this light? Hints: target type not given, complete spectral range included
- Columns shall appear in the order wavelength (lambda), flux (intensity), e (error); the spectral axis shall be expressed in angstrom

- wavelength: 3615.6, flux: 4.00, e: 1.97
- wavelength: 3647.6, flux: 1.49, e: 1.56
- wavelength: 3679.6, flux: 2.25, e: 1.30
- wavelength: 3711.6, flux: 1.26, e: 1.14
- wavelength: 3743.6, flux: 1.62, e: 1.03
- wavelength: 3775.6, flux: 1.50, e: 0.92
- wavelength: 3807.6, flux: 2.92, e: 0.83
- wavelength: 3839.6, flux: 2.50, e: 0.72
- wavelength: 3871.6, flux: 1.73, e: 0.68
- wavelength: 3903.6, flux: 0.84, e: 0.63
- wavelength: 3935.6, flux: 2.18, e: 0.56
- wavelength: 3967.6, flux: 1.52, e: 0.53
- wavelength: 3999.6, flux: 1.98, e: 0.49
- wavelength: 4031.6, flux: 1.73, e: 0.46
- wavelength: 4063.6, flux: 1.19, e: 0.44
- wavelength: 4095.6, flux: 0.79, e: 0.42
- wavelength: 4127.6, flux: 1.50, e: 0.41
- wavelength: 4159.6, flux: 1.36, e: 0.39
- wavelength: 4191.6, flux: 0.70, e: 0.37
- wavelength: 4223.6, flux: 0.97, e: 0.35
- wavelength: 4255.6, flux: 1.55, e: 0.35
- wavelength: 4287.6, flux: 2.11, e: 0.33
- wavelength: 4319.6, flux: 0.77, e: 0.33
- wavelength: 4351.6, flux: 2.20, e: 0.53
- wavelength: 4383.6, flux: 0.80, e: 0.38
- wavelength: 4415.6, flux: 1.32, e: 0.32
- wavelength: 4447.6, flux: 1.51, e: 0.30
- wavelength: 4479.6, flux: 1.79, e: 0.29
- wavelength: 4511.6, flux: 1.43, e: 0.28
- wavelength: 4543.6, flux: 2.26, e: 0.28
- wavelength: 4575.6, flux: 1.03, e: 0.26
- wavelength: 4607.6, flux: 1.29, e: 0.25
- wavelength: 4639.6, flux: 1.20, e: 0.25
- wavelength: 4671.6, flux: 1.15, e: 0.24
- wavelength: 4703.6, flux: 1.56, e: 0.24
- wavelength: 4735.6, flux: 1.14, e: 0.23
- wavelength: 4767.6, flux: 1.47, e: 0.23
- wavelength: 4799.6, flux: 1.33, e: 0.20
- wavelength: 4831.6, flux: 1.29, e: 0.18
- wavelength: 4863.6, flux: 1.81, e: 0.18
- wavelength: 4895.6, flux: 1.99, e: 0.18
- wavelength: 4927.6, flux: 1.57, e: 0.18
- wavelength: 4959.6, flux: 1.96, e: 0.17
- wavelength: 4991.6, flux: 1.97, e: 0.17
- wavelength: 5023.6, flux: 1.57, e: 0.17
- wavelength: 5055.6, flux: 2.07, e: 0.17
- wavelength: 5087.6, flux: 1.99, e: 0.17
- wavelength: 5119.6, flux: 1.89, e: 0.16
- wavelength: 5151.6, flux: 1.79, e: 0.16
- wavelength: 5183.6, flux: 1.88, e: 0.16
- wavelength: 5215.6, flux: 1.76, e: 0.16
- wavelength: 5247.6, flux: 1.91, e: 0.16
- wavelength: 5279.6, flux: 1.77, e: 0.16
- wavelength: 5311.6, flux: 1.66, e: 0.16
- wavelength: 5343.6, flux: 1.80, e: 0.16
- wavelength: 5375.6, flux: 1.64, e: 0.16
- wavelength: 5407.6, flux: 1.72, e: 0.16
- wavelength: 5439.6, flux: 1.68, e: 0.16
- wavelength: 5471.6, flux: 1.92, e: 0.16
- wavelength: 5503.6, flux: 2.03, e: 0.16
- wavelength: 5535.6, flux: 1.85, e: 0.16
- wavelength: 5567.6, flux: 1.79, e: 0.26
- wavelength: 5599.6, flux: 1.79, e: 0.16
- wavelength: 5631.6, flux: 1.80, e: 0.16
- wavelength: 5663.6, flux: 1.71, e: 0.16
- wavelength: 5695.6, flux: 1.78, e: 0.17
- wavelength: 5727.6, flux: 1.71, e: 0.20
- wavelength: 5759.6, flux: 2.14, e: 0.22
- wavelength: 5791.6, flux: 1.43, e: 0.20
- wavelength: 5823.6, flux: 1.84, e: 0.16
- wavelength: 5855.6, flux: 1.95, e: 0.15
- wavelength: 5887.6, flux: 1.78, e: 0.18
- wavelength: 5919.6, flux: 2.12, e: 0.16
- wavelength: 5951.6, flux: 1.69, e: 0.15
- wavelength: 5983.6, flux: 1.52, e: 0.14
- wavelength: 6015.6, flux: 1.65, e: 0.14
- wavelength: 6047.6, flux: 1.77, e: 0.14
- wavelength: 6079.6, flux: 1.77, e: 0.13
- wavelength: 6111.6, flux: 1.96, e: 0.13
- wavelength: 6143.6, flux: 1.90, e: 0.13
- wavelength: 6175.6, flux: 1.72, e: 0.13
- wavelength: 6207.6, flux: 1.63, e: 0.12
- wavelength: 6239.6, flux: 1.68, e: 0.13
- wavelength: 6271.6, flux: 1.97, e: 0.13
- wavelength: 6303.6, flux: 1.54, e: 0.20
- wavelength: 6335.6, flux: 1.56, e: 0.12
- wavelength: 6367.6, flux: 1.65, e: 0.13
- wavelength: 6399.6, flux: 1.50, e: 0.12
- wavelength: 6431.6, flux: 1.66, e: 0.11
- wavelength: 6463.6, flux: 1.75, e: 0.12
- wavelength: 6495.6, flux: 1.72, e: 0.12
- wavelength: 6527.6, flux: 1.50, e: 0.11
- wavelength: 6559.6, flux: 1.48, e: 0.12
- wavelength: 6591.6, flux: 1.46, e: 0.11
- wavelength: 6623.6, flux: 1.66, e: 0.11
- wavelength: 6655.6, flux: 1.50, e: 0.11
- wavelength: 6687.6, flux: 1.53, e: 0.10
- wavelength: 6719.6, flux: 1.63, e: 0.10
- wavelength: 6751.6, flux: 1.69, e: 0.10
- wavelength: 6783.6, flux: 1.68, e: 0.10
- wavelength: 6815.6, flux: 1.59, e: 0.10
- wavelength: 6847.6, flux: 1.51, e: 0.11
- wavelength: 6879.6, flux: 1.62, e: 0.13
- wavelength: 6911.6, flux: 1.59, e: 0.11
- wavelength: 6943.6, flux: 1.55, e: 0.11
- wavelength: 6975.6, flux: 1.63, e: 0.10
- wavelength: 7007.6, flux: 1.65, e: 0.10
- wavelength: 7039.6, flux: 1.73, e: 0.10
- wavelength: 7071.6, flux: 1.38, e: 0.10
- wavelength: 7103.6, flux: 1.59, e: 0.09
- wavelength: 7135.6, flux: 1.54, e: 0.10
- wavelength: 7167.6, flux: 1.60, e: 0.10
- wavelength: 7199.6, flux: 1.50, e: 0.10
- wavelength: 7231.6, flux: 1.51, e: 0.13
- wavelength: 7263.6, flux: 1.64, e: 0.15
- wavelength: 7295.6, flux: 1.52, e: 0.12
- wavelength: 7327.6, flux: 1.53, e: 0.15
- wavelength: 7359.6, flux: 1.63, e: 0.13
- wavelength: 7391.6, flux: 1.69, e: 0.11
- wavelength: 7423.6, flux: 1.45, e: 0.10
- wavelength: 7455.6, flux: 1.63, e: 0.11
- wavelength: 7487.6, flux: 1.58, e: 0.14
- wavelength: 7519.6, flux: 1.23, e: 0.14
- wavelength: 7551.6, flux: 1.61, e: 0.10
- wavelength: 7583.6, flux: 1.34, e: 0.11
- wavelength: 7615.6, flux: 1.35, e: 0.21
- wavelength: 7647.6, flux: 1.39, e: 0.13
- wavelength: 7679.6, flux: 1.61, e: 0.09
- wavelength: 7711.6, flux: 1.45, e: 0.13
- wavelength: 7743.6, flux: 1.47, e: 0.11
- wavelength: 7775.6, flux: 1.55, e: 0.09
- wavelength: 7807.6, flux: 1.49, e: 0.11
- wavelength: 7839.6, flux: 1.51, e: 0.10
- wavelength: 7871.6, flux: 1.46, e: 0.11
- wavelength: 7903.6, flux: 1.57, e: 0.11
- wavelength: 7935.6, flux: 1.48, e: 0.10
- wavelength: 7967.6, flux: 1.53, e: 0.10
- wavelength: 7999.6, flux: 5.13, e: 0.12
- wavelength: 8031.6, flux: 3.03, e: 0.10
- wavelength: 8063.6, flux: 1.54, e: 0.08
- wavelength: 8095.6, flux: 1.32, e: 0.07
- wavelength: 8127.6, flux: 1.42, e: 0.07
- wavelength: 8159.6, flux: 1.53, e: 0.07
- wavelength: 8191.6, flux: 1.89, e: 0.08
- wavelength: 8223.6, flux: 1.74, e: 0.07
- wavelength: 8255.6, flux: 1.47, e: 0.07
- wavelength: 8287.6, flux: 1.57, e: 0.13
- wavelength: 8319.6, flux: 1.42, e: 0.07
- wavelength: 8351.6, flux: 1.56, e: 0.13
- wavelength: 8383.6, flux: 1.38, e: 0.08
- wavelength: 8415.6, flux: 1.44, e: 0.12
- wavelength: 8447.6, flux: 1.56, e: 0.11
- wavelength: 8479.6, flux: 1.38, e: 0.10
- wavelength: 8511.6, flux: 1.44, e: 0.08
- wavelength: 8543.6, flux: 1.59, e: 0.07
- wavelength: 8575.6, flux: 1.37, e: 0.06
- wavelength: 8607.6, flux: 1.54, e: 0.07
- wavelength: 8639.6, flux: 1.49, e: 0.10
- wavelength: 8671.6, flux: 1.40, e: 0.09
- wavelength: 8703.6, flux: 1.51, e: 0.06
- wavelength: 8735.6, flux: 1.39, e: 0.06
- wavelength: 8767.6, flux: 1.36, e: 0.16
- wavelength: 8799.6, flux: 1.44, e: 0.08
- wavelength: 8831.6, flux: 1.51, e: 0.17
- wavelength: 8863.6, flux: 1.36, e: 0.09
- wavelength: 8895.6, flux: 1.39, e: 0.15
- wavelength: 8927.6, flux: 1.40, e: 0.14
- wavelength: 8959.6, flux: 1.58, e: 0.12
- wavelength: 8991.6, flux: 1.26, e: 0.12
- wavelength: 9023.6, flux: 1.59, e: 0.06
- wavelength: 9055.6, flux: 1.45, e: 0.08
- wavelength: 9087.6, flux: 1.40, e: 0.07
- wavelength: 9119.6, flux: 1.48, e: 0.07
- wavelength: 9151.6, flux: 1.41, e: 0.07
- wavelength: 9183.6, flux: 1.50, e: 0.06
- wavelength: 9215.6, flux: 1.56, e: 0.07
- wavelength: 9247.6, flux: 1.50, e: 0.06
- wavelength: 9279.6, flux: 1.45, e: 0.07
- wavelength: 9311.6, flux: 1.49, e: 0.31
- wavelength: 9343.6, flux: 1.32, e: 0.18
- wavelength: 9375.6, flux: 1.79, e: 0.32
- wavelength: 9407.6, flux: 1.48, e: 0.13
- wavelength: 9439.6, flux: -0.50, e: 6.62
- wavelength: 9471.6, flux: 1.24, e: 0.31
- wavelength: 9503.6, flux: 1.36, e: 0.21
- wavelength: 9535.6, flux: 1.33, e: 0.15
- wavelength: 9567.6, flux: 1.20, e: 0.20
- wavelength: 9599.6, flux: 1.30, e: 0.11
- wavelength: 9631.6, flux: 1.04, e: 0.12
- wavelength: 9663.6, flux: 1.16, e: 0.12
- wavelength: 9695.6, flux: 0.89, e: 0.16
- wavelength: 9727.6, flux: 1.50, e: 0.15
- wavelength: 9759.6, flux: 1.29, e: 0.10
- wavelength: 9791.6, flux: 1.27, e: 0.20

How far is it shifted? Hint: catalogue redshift 0.220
